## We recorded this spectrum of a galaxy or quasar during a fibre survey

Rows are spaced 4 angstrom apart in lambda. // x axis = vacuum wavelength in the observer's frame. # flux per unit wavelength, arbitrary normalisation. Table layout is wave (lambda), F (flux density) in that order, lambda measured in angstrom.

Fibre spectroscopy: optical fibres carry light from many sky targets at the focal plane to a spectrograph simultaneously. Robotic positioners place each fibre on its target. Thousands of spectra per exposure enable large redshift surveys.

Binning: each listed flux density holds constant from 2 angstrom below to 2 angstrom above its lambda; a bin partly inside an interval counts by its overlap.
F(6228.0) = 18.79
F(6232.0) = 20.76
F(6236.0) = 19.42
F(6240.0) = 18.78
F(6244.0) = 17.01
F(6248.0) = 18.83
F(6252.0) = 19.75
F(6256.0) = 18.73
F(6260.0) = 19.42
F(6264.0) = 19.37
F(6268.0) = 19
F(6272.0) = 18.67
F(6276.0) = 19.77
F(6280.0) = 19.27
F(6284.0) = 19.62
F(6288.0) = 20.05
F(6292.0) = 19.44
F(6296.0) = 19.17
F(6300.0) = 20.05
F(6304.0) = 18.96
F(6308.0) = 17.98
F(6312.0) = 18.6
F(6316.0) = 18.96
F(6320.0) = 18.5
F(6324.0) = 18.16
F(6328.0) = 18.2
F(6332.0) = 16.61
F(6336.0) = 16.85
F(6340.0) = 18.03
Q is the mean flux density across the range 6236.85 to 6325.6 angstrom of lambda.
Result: 19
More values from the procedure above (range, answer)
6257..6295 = 19.4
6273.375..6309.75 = 19.4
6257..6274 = 19.1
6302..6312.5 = 18.5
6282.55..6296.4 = 19.6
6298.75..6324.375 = 18.7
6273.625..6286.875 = 19.6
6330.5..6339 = 16.9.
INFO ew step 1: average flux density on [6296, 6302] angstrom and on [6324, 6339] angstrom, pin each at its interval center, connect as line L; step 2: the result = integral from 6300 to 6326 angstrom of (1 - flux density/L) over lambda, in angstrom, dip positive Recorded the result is 0.1 angstrom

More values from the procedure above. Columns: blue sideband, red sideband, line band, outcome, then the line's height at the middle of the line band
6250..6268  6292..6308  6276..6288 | -0.2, 19.2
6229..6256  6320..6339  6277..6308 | -2.0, 18.2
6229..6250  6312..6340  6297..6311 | -0.6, 18.2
